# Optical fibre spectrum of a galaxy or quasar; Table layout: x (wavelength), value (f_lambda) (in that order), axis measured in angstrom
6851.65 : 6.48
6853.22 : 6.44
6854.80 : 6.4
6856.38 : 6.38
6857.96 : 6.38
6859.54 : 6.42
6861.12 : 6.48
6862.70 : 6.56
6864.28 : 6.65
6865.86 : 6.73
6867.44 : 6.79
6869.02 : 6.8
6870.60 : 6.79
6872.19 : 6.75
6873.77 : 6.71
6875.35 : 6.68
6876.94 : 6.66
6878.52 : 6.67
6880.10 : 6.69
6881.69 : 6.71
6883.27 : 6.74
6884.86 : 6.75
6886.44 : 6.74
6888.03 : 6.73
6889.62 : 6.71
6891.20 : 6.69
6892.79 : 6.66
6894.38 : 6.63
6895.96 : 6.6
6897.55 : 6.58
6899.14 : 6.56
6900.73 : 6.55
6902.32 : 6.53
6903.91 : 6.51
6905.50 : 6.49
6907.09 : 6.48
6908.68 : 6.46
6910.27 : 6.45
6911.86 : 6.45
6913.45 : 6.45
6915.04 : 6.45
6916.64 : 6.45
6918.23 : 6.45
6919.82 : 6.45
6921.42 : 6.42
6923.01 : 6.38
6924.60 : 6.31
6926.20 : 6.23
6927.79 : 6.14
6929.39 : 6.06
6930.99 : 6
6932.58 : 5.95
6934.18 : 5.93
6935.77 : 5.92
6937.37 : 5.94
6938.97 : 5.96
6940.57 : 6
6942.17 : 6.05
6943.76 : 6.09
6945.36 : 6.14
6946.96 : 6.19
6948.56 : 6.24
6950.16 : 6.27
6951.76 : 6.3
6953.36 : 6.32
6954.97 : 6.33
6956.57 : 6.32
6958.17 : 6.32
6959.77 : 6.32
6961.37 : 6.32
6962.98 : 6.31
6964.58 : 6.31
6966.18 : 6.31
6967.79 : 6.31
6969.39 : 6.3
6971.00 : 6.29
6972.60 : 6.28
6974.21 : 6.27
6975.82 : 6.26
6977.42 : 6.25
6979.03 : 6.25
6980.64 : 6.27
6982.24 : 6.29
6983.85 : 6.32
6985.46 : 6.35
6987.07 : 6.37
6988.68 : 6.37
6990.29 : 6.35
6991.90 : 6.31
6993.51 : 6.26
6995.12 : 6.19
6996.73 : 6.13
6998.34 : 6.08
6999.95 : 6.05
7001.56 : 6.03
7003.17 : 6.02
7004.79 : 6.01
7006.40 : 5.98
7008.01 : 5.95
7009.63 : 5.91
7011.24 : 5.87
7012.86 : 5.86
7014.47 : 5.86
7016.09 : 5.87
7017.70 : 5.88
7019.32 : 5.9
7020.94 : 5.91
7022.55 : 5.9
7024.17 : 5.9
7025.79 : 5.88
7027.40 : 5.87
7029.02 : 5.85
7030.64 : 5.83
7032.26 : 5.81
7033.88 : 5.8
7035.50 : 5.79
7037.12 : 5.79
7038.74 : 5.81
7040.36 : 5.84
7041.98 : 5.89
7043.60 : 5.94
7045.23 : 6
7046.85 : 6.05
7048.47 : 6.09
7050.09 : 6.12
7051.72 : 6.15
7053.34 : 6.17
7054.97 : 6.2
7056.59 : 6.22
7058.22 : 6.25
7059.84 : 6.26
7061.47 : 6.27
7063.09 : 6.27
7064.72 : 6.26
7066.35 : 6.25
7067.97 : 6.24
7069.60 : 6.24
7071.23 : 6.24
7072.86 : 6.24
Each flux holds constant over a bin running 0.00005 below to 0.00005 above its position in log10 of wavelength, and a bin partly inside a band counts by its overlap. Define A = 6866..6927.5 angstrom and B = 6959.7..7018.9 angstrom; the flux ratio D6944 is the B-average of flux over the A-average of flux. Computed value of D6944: 0.9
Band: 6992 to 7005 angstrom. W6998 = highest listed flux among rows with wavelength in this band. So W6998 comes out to 6.26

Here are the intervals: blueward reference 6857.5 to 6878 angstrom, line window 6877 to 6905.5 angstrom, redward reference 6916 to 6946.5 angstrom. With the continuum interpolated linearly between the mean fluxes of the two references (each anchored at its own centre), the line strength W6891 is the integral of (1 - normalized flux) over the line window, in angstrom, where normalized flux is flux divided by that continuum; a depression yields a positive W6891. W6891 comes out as -0.8 angstrom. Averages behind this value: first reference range 6.65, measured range 6.65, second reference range 6.15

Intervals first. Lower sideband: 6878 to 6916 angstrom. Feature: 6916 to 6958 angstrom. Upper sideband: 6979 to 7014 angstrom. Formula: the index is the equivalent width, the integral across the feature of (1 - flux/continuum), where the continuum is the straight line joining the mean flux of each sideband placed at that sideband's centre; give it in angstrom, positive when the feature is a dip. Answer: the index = 1.5 angstrom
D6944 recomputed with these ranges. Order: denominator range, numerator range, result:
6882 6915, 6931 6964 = 0.93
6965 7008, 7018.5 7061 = 0.96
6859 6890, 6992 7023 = 0.90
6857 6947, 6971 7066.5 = 0.94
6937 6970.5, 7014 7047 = 0.94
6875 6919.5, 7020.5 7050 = 0.89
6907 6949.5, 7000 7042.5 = 0.95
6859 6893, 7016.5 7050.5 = 0.88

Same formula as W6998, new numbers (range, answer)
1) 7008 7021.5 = 5.95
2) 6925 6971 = 6.33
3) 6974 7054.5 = 6.37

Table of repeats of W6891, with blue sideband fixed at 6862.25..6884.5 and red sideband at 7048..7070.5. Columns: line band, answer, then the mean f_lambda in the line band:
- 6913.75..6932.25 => 0.8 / 6.3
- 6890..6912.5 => 0.3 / 6.55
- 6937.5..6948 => 0.7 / 6.07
